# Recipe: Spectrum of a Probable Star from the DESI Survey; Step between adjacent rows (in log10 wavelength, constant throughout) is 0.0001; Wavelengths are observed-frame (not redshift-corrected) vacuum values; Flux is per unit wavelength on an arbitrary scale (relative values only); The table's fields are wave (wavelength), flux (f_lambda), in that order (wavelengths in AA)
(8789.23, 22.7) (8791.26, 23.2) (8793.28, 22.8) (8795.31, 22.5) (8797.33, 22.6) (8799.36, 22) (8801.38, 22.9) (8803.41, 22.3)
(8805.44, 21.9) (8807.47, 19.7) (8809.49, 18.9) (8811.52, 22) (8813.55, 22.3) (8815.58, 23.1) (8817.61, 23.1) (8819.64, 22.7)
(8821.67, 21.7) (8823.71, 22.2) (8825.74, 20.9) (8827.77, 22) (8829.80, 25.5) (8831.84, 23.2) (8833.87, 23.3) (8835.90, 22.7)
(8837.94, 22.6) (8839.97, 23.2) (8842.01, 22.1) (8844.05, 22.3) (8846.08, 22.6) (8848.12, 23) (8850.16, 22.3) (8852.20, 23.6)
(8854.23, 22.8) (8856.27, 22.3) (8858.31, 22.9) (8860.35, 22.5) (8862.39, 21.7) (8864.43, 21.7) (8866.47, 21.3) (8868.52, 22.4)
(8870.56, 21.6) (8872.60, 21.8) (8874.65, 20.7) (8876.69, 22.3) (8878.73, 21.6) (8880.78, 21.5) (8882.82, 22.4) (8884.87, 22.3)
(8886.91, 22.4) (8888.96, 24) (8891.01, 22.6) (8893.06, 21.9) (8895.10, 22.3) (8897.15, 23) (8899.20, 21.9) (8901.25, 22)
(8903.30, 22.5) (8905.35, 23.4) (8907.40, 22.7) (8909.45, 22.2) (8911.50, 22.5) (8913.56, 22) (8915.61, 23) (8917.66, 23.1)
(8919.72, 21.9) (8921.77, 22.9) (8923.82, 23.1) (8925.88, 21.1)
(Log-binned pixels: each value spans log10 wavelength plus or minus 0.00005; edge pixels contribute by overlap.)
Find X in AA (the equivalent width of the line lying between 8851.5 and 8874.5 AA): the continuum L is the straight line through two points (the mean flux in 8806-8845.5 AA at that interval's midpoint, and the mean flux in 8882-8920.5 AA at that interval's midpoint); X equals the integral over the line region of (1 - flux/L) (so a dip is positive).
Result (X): 0.26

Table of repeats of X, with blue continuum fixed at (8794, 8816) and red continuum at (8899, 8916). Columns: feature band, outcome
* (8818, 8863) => -1.25 AA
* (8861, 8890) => 0.37 AA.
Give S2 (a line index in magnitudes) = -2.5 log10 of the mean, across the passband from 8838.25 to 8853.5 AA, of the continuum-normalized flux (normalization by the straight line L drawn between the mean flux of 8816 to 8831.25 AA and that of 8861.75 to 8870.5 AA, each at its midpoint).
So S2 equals -0.028 mag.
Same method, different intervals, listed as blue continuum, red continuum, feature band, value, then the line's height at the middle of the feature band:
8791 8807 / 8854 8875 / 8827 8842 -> -0.048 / 22.2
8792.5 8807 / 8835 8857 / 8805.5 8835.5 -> 0.014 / 22.5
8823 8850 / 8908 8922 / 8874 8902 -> 0.017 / 22.6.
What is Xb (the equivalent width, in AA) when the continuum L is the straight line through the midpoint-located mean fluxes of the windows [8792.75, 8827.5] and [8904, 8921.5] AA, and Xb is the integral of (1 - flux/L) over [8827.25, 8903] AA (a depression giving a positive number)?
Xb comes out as -0.5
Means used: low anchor 22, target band 22.4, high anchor 22.6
